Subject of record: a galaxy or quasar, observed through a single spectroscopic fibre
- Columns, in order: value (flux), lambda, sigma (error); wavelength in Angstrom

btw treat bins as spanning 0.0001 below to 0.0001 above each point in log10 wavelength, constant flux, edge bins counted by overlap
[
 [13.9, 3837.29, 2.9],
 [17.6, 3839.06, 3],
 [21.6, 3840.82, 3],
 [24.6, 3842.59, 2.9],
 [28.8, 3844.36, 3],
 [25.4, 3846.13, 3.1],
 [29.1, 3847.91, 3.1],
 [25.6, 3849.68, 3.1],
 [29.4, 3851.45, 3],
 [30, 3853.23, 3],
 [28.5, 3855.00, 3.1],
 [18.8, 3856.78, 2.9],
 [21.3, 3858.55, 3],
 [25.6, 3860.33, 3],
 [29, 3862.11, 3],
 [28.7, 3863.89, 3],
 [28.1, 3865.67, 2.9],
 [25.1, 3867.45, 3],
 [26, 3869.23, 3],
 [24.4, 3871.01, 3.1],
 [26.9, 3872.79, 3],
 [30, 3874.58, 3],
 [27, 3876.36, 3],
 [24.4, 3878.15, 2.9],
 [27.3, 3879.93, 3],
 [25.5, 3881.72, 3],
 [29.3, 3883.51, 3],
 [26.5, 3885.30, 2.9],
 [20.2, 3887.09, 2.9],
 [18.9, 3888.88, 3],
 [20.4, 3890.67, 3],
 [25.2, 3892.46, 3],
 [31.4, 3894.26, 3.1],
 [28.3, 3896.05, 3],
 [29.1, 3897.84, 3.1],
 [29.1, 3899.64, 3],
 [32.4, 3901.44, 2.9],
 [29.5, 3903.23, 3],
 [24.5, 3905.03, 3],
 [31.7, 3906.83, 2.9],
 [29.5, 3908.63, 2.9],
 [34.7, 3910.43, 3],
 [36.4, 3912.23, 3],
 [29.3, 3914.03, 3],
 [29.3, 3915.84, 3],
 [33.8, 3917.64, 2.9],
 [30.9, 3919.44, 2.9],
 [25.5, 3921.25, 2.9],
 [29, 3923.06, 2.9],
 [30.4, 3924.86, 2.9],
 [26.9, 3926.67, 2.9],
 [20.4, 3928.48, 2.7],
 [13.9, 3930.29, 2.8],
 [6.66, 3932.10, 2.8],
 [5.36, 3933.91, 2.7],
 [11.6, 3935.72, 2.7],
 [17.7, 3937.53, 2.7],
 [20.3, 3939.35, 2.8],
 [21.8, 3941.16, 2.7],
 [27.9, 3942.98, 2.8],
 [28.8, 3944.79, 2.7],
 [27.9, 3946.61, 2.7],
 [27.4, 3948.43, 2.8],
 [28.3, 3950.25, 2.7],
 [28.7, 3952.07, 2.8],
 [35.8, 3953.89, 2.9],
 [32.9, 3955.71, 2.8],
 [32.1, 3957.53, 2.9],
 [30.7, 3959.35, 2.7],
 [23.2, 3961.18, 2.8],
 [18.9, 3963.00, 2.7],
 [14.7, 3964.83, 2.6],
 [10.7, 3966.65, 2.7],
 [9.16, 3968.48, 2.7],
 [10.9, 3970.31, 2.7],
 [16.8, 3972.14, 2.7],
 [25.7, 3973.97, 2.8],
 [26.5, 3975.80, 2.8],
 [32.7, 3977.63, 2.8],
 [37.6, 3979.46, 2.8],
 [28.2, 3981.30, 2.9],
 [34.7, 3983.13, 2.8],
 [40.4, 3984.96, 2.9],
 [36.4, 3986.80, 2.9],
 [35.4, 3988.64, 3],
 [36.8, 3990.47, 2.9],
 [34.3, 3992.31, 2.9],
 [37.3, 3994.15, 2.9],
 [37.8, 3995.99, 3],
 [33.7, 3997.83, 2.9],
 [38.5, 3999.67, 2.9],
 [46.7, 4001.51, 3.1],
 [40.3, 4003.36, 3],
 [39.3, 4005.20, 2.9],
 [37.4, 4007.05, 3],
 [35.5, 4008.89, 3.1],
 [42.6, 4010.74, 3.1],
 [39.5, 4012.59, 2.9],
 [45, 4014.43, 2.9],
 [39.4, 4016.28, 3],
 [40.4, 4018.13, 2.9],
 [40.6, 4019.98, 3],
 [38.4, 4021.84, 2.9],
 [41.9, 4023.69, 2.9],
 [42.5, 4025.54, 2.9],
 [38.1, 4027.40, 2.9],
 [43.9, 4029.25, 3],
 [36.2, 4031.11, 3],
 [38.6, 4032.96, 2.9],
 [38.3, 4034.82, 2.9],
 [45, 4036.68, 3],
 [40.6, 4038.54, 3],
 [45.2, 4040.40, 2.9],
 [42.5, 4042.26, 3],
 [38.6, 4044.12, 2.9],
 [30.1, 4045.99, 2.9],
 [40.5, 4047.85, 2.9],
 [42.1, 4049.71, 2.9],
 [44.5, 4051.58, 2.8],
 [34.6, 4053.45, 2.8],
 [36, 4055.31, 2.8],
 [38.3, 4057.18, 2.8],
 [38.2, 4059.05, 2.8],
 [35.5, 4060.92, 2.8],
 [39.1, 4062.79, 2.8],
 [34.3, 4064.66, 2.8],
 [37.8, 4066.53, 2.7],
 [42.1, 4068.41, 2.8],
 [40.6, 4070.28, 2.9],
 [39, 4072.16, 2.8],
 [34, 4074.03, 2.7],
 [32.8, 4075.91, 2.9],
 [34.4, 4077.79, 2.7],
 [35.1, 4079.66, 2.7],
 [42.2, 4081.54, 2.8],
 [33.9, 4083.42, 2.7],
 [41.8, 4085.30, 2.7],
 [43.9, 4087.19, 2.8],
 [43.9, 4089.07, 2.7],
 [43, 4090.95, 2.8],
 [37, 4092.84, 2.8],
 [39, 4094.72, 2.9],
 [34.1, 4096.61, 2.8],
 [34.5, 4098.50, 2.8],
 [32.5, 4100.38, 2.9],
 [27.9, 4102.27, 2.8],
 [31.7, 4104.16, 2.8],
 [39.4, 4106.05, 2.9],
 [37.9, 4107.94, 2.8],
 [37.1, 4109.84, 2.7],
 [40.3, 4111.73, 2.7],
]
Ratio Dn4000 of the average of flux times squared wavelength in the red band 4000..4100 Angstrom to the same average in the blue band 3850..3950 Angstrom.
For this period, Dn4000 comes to 1.6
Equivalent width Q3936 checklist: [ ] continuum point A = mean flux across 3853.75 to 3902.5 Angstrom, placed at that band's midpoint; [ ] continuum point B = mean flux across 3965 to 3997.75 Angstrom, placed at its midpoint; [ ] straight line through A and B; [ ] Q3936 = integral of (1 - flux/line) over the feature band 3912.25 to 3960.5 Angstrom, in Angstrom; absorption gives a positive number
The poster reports 4.1 Angstrom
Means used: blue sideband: 26.2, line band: 25.3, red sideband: 28.7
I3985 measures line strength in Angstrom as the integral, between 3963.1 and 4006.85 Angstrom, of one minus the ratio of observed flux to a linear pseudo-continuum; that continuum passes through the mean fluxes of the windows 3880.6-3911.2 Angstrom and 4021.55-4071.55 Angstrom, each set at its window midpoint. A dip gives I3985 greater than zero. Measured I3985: 5.30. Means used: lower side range 27.4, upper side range 39.4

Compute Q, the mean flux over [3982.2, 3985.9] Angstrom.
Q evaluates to 37.5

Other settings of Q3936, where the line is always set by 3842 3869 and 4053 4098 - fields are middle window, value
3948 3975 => 7.56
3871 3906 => 2.07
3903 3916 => -0.62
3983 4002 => -2.10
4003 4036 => -4.60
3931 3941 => 5.76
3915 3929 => 0.69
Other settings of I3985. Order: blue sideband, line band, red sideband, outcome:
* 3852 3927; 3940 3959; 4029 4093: 1.5 Angstrom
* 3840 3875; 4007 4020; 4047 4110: -2.2 Angstrom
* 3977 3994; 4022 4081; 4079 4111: -3.5 Angstrom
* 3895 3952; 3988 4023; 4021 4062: -3.6 Angstrom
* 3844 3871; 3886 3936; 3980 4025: 8.2 Angstrom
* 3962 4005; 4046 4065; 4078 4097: -0.8 Angstrom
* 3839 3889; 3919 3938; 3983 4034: 7.2 Angstrom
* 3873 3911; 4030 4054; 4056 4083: -2.8 Angstrom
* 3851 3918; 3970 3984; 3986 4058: 3.2 Angstrom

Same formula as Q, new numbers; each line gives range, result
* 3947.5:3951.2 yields 27.8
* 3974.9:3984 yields 31.9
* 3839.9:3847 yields 25.1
